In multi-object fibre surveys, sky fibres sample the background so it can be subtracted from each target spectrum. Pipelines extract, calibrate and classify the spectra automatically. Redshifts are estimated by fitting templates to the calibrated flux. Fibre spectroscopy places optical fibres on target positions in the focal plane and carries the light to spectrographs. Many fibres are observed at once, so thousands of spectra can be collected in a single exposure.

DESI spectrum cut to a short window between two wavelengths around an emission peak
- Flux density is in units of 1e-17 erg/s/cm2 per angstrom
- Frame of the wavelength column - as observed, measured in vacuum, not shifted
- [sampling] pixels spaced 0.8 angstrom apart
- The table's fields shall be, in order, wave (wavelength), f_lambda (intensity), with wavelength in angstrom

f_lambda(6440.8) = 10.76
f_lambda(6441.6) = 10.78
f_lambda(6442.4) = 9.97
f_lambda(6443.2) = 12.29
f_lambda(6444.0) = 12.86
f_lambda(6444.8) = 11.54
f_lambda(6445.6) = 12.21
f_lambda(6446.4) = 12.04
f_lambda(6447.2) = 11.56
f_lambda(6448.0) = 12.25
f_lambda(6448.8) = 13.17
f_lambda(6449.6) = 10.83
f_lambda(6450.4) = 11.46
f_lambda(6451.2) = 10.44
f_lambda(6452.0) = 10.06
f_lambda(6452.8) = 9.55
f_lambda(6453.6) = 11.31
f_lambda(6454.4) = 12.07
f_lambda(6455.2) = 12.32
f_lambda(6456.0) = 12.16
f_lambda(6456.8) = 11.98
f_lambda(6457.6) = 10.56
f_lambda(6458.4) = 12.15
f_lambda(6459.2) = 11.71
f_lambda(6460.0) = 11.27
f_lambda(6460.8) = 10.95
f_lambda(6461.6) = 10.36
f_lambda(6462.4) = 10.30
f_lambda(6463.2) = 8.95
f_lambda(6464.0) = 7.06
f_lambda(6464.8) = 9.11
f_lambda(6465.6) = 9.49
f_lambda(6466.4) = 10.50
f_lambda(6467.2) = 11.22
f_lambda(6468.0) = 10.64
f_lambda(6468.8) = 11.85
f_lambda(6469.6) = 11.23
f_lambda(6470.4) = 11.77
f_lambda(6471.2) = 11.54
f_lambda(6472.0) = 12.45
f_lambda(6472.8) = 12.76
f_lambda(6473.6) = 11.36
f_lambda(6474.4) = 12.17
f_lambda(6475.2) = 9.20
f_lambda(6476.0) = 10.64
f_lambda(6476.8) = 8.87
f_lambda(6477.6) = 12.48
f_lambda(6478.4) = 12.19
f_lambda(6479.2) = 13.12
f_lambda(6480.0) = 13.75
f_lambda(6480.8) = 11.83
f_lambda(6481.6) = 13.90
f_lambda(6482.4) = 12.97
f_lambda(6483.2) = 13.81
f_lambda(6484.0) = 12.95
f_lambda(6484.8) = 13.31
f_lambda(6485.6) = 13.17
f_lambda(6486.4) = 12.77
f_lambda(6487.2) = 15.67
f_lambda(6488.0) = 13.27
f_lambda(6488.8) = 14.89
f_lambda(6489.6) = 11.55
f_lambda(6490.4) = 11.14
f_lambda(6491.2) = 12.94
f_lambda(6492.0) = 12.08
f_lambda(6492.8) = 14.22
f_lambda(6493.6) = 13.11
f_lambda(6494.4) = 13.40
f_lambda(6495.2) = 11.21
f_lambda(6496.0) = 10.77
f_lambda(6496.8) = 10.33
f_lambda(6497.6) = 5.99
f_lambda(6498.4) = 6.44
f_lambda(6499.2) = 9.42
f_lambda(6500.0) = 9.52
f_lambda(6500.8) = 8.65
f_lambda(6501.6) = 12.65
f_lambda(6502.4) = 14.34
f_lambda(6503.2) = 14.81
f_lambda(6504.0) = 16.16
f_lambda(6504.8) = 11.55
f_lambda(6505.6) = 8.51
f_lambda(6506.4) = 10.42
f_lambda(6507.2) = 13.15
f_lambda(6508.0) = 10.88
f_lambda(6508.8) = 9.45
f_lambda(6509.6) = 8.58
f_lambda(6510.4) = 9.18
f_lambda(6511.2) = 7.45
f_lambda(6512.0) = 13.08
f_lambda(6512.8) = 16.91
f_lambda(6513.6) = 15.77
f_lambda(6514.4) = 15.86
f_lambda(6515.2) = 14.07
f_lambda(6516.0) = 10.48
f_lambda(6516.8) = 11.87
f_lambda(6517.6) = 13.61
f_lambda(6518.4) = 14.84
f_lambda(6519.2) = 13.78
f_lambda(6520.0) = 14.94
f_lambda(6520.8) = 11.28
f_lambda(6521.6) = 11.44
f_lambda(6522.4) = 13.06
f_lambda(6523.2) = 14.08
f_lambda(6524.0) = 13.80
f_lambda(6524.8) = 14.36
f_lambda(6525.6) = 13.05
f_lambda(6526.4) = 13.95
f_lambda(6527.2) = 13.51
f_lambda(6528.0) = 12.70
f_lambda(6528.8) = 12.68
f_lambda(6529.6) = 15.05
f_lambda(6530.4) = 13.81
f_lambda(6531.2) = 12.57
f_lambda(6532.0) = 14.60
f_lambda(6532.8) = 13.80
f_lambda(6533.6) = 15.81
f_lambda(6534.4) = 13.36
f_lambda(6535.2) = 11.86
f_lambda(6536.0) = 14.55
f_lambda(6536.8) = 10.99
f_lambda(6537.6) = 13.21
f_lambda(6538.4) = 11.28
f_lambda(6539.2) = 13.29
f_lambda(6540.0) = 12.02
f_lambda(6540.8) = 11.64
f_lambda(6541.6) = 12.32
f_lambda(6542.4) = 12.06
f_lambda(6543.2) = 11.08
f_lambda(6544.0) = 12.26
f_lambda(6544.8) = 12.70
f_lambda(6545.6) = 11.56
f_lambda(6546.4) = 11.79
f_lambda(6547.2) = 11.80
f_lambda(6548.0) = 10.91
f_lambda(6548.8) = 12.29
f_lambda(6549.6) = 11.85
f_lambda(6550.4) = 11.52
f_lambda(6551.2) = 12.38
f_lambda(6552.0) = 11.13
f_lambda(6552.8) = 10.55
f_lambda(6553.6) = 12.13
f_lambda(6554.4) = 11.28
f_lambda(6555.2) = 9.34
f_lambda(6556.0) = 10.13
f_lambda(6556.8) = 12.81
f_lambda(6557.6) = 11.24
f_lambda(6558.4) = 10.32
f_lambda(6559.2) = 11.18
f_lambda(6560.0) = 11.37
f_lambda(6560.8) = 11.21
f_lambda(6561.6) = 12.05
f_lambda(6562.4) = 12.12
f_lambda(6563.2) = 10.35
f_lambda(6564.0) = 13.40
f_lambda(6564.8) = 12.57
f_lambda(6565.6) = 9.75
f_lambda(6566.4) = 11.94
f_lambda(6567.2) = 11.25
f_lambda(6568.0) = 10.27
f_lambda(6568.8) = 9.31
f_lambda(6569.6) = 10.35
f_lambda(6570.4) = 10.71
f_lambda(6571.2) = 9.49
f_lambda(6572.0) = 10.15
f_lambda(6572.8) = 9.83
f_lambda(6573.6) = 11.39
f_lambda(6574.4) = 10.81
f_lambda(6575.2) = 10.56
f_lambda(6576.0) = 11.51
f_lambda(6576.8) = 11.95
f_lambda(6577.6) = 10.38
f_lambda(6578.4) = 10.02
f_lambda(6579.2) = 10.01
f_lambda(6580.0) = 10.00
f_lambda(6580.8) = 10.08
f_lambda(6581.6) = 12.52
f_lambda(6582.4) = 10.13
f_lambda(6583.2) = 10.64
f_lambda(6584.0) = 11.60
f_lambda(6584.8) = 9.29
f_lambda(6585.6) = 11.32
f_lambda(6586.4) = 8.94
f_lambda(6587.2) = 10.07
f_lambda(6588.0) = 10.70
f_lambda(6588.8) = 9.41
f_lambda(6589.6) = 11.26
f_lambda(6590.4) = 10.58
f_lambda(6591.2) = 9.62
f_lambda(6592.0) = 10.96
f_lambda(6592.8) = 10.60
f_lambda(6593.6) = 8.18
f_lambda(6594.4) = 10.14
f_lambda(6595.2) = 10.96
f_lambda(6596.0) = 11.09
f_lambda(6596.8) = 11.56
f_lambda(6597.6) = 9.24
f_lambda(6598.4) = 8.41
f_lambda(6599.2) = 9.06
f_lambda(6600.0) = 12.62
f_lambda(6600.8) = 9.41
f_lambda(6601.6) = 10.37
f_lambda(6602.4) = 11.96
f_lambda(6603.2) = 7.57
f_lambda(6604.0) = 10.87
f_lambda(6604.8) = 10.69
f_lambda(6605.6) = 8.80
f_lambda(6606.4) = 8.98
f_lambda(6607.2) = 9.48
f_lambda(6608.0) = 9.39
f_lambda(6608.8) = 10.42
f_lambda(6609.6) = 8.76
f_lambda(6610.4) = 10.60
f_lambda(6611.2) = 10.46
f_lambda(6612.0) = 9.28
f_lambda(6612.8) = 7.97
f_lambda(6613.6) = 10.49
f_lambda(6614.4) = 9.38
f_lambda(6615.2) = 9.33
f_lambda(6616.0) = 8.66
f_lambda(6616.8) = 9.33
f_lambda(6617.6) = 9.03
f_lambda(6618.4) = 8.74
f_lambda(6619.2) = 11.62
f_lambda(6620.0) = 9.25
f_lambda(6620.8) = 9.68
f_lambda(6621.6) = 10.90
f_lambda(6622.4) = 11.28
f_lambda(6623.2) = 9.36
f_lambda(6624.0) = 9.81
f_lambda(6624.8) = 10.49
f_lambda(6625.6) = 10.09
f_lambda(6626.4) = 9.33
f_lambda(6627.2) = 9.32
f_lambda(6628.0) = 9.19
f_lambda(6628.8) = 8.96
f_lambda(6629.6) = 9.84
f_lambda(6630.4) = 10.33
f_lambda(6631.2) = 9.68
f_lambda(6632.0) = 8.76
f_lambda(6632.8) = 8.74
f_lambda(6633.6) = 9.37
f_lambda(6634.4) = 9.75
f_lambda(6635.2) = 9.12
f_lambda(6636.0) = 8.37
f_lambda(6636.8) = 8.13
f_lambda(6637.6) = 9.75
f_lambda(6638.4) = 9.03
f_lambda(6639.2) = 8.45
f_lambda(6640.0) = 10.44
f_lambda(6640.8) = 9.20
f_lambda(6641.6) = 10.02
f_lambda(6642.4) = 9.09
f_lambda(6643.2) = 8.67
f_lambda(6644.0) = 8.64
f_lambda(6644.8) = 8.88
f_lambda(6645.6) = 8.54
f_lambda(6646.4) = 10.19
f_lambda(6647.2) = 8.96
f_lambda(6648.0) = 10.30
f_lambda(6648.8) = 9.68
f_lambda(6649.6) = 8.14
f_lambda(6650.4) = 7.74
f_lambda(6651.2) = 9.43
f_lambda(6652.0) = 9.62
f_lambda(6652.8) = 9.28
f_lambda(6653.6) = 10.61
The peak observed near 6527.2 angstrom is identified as C IV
